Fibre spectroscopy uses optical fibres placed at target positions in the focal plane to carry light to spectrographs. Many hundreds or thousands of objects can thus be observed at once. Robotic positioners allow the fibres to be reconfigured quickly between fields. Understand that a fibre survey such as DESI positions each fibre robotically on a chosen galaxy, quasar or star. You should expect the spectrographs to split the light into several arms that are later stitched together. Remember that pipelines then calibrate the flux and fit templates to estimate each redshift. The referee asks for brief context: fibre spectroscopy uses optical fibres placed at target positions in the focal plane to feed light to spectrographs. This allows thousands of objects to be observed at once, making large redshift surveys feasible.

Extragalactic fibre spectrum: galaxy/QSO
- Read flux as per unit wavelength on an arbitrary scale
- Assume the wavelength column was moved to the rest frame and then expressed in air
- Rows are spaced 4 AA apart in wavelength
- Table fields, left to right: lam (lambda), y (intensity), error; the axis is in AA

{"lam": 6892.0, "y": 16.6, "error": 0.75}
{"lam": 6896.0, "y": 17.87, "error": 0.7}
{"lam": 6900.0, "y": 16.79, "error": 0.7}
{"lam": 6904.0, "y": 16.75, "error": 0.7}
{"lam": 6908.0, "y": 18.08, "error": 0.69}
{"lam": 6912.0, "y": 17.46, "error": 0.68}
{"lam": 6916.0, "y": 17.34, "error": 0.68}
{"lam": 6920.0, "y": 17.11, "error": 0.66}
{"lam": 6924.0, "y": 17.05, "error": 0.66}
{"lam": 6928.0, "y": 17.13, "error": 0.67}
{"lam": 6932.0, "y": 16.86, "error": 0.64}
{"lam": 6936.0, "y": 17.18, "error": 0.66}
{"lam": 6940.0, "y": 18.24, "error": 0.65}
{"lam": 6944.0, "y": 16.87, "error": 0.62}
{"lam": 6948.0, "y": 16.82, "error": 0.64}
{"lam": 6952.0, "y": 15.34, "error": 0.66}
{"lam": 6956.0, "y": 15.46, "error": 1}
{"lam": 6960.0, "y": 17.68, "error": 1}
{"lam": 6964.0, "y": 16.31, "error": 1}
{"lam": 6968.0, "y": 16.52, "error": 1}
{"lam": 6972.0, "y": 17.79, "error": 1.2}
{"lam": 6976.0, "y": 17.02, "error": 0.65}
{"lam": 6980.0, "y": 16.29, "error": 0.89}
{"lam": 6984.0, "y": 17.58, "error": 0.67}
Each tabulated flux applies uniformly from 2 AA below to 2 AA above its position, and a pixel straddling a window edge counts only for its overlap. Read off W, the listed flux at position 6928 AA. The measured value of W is 17.13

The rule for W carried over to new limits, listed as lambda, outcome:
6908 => 18.08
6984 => 17.58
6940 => 18.24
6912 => 17.46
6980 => 16.29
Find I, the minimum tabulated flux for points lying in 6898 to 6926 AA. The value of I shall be 16.75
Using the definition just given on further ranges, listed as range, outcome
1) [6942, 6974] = 15.34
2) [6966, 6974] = 16.52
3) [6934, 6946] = 16.87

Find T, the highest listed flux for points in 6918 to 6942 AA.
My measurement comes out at 18.24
